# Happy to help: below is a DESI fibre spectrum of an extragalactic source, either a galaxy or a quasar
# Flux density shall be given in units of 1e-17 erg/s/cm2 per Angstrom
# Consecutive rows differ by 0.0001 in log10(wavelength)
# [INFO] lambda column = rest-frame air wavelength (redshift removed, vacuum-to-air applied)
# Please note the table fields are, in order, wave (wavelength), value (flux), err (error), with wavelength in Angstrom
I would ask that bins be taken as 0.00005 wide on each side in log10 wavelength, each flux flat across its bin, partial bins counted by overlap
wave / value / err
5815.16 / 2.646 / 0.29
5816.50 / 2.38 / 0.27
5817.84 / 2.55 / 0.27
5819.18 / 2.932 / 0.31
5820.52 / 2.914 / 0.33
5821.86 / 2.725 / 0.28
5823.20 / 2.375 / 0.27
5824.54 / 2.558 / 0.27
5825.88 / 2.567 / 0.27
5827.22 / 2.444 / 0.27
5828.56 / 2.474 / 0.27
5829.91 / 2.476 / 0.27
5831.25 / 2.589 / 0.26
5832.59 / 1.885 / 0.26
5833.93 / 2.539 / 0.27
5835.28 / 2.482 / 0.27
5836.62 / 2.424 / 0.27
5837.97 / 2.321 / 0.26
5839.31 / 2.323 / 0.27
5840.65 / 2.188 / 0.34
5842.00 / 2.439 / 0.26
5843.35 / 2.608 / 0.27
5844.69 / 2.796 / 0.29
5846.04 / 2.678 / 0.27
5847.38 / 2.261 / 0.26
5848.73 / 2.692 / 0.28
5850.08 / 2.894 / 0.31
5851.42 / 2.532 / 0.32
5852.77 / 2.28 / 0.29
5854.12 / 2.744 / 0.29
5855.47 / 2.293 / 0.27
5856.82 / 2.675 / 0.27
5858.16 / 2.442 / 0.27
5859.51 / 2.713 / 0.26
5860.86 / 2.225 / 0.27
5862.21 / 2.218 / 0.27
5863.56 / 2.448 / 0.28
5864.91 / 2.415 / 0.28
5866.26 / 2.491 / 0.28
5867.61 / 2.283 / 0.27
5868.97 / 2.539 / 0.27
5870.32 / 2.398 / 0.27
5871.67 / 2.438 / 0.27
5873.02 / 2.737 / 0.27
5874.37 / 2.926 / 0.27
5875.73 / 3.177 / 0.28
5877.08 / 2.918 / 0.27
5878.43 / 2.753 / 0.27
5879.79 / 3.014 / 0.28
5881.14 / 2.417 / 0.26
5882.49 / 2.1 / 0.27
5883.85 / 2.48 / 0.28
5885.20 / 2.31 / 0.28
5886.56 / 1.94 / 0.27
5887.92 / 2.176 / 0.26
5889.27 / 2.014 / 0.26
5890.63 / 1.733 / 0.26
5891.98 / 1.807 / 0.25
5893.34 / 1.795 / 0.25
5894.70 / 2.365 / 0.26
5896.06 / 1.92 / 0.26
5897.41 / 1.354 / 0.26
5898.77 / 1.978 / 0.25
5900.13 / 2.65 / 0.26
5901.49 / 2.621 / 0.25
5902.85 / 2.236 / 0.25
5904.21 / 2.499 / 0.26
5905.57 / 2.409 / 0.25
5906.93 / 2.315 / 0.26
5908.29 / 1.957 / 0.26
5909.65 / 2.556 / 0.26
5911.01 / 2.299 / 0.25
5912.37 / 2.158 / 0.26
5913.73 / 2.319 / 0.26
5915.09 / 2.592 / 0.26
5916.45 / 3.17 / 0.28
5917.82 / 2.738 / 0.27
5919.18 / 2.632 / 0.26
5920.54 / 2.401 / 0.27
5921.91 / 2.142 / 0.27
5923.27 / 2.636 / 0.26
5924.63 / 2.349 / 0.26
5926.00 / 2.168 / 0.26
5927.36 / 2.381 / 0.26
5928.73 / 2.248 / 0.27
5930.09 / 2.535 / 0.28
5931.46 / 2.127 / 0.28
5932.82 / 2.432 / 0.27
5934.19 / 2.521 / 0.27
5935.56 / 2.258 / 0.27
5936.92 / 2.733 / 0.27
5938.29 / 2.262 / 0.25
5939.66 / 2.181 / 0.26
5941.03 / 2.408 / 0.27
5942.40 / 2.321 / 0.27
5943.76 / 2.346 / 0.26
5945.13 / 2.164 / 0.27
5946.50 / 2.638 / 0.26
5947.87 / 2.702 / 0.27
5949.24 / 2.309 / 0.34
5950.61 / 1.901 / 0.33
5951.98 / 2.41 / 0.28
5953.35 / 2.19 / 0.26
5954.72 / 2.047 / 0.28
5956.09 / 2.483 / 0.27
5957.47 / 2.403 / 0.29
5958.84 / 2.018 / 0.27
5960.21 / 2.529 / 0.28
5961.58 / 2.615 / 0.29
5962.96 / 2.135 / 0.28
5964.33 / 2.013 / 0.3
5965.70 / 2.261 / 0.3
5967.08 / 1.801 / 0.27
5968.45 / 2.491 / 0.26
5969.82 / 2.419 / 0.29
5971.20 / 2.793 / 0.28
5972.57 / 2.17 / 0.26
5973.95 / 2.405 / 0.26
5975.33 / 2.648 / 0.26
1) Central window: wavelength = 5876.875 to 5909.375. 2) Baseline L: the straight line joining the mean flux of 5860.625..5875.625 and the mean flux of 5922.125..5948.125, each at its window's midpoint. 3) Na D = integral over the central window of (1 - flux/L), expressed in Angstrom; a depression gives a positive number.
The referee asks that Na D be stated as 2.93 Angstrom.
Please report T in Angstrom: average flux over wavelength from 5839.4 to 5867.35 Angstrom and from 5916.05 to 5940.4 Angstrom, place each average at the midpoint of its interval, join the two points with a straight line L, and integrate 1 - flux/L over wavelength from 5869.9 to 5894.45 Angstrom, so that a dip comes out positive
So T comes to 0.8 Angstrom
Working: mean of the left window 2.49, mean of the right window 2.43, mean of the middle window 2.4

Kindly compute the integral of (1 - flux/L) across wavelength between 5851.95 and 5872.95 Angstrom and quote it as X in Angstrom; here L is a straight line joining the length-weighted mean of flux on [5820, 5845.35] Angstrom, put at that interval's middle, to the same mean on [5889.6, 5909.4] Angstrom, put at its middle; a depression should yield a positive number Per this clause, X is -1.2 Angstrom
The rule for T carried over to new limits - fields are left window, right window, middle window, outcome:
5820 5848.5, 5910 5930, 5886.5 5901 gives 2.8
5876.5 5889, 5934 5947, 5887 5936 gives 2.3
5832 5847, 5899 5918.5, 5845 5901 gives 0.9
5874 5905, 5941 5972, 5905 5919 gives -0.9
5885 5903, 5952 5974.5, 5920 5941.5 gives -1.7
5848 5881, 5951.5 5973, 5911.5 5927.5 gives -0.3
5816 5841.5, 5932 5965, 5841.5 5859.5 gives -0.9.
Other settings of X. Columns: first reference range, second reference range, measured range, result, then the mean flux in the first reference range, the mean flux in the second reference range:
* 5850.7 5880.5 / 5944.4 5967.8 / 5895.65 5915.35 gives 1.5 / 2.58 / 2.27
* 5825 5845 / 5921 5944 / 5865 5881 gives -1.8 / 2.43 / 2.36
